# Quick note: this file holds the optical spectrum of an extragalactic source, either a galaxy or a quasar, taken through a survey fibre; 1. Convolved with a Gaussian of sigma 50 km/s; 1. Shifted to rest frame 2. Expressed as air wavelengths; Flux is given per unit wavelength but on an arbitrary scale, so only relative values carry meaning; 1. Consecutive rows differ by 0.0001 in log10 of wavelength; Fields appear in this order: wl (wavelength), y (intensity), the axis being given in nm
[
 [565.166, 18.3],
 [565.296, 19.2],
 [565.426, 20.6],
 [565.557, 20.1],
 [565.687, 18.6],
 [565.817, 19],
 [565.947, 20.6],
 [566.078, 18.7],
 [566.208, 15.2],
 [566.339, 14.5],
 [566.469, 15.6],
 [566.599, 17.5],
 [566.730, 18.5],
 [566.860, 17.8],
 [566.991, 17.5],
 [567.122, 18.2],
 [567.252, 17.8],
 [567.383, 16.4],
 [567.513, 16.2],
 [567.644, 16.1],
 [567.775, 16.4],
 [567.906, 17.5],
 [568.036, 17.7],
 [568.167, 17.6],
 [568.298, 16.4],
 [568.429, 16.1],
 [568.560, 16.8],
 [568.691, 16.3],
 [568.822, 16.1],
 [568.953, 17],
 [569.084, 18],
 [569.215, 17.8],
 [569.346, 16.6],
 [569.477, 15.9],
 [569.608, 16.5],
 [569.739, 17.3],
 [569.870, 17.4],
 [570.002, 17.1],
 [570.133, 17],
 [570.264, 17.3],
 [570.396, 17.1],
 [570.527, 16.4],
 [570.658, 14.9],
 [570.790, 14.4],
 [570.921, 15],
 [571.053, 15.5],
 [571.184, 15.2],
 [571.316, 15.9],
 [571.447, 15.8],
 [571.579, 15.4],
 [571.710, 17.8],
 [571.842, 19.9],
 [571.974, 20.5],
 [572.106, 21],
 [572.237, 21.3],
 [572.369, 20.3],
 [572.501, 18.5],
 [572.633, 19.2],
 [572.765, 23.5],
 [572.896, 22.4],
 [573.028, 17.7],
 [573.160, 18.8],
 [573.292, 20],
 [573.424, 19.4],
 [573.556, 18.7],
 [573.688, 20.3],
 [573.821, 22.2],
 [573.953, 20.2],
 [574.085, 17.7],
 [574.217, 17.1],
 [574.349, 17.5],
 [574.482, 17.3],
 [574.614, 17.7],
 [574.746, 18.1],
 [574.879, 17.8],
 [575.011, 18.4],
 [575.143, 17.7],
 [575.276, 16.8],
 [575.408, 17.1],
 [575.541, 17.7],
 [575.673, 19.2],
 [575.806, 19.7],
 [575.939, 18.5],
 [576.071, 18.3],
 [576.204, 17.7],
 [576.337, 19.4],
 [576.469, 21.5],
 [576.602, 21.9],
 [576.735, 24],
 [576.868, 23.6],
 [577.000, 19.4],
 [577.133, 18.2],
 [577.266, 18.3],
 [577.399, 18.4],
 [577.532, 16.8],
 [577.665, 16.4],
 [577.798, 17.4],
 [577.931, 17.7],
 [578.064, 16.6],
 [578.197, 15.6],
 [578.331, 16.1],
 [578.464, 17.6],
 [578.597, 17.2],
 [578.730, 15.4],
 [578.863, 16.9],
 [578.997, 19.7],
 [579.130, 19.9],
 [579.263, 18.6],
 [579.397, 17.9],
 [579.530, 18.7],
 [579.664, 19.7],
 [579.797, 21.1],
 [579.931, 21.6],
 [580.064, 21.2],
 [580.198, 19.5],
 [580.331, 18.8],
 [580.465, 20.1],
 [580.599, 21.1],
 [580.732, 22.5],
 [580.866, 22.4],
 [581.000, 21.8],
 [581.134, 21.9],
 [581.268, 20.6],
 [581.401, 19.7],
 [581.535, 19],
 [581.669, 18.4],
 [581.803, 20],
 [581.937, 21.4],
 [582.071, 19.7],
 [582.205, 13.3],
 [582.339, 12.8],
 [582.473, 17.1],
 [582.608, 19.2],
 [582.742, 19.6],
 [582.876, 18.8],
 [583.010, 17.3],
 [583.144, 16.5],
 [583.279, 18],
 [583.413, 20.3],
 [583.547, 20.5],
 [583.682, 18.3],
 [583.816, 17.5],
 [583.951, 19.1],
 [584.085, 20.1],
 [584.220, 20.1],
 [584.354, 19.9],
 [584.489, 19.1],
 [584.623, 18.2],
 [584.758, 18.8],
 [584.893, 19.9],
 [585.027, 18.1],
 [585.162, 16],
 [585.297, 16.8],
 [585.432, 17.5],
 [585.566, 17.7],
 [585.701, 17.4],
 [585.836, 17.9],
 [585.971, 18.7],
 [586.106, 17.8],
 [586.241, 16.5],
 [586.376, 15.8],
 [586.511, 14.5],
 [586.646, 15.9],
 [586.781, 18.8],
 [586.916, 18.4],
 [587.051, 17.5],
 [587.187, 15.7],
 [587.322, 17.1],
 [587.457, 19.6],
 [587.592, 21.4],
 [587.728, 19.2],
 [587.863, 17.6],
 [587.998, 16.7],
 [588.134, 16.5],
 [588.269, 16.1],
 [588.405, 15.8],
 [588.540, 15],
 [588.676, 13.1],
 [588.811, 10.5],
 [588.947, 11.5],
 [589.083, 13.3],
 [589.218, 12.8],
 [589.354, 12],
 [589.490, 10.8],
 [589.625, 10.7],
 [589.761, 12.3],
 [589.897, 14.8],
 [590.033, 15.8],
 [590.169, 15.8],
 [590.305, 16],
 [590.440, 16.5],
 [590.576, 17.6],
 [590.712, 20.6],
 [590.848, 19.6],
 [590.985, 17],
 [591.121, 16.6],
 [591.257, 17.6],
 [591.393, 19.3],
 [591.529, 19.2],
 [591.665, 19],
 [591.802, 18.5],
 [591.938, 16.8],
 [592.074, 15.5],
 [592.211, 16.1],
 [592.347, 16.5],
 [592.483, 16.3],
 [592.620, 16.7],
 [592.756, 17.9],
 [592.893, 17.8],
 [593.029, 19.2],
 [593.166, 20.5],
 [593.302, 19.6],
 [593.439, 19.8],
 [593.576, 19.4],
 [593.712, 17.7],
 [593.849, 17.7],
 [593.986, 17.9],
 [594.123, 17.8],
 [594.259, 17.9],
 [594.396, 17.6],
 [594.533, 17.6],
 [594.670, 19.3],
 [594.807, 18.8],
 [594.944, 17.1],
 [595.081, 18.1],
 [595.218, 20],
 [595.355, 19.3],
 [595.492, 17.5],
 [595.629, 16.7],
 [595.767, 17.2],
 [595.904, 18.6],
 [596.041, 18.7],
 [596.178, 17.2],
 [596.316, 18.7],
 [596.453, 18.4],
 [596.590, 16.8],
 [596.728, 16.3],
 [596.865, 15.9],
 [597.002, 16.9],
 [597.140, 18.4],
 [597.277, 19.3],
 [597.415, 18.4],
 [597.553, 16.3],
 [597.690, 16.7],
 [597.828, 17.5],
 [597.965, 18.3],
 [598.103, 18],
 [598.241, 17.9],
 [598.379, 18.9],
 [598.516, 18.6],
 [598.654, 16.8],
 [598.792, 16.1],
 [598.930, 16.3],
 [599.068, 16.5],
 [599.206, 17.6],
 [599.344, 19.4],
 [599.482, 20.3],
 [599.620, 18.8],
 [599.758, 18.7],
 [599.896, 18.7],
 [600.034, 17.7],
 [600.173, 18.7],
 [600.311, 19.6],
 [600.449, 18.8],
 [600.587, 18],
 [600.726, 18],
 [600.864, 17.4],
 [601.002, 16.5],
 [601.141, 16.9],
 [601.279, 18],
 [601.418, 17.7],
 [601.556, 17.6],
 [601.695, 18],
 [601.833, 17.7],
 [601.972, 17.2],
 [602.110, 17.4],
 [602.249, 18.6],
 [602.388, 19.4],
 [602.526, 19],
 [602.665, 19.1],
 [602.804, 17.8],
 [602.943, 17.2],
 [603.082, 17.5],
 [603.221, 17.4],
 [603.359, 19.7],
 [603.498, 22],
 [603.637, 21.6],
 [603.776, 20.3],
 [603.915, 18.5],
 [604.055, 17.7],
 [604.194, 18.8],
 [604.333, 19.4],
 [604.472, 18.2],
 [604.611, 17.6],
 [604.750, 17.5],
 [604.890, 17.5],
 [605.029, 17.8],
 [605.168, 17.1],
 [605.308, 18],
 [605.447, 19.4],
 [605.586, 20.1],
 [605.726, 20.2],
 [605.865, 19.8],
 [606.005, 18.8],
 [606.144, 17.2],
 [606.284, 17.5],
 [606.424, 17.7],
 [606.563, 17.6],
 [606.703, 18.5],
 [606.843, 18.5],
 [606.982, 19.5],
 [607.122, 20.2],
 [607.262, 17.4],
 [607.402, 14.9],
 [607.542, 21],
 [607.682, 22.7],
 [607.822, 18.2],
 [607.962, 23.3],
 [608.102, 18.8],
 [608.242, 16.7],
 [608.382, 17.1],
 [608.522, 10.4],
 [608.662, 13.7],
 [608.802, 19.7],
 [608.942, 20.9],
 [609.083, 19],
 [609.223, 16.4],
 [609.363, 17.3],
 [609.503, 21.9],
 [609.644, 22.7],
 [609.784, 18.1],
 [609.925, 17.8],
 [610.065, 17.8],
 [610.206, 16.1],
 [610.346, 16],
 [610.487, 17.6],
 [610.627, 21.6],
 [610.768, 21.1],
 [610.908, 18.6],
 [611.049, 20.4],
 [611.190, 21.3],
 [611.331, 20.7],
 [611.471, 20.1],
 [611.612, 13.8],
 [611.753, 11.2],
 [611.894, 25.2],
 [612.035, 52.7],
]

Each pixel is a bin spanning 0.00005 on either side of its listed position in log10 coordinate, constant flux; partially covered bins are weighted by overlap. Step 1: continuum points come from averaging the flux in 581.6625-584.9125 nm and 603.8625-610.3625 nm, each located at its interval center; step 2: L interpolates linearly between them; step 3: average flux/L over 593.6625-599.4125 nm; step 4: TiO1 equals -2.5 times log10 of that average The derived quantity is 0.039 mag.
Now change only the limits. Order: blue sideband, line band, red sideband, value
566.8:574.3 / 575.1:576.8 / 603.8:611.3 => -0.08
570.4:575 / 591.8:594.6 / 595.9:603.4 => 0.01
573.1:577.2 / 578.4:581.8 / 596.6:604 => -0.04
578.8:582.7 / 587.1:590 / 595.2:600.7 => 0.25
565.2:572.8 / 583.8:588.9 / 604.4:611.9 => 0.03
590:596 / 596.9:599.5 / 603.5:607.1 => 0.03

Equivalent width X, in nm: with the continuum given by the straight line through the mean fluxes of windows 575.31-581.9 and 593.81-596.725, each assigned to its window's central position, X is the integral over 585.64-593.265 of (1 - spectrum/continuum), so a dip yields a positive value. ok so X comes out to 0.79 nm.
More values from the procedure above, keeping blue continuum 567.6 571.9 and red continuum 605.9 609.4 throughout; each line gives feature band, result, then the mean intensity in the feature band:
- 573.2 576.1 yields -0.296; 18.5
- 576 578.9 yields -0.253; 18.4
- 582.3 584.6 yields -0.185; 18.5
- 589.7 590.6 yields 0.102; 15.5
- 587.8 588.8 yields 0.106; 15.5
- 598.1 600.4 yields -0.047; 18.2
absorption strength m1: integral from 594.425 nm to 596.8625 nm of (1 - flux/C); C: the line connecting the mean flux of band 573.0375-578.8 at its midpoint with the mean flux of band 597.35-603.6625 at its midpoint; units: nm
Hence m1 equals 0.03 nm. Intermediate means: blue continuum 18.5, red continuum 18.1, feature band 18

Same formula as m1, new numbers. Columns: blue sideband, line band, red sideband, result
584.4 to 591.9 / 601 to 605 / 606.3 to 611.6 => -0.071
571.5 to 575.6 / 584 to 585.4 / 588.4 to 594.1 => -0.108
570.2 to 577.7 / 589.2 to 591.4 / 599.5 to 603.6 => 0.335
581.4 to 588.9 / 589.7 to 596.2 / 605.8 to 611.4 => 0.090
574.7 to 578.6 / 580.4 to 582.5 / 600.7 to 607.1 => -0.124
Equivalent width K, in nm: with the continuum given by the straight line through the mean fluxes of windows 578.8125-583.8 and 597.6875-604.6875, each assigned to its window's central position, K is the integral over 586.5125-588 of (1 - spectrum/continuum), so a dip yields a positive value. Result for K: 0.08 nm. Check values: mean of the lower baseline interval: 19.3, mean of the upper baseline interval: 18.3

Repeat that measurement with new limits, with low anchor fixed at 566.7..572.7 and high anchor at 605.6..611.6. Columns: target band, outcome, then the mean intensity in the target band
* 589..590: 0.30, 12.5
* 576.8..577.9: -0.07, 18.5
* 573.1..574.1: -0.14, 19.8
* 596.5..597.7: 0.06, 17.3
